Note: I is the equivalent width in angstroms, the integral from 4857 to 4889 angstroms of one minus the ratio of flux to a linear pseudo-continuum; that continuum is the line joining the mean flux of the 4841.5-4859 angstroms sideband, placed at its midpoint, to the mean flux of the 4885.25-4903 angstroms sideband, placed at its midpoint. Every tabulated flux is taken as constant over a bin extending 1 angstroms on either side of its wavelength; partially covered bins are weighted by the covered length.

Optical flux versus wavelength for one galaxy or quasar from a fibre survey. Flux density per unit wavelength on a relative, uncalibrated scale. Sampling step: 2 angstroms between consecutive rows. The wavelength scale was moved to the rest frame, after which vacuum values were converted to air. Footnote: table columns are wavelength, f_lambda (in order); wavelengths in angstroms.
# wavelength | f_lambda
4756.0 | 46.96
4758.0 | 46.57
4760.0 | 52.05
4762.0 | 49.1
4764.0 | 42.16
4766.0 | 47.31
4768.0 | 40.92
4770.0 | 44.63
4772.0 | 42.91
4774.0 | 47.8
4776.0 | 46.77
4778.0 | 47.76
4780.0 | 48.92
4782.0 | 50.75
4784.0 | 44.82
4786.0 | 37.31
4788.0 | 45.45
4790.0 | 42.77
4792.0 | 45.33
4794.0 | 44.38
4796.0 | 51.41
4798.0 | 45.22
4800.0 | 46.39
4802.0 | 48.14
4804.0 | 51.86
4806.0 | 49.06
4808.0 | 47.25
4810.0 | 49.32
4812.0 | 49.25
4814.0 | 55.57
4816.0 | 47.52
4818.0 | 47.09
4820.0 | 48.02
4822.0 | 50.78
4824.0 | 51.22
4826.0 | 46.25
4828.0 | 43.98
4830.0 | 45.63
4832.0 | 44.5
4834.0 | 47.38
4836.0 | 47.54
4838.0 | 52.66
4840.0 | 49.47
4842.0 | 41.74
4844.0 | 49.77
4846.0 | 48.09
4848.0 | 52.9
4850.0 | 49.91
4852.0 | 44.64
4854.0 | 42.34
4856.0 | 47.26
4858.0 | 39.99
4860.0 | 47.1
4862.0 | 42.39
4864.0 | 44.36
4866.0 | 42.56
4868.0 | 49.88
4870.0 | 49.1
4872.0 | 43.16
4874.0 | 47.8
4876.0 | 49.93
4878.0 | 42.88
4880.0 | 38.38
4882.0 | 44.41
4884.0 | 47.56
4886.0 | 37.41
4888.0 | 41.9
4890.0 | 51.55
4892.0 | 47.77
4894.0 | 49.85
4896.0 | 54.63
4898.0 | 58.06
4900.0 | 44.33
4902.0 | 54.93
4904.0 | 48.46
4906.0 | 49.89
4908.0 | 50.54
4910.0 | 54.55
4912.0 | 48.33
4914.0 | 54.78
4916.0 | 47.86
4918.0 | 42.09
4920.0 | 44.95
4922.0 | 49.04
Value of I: 2.3 angstroms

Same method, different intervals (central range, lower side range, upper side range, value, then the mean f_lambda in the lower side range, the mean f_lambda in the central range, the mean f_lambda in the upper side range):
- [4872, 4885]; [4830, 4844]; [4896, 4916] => 1.3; 47.3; 45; 51.5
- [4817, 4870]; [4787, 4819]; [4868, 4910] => 1.1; 47.9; 46.9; 47.8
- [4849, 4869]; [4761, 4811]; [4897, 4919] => 1.5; 46.3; 45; 50.3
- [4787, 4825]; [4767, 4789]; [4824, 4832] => -2.1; 45.3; 48.2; 45.9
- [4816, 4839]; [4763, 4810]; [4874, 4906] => -0.5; 46.1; 47.7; 47.6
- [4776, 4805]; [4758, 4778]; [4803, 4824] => 0.8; 46.1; 46.5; 49.7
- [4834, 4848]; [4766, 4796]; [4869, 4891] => -1.1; 45.3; 48.5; 44.9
